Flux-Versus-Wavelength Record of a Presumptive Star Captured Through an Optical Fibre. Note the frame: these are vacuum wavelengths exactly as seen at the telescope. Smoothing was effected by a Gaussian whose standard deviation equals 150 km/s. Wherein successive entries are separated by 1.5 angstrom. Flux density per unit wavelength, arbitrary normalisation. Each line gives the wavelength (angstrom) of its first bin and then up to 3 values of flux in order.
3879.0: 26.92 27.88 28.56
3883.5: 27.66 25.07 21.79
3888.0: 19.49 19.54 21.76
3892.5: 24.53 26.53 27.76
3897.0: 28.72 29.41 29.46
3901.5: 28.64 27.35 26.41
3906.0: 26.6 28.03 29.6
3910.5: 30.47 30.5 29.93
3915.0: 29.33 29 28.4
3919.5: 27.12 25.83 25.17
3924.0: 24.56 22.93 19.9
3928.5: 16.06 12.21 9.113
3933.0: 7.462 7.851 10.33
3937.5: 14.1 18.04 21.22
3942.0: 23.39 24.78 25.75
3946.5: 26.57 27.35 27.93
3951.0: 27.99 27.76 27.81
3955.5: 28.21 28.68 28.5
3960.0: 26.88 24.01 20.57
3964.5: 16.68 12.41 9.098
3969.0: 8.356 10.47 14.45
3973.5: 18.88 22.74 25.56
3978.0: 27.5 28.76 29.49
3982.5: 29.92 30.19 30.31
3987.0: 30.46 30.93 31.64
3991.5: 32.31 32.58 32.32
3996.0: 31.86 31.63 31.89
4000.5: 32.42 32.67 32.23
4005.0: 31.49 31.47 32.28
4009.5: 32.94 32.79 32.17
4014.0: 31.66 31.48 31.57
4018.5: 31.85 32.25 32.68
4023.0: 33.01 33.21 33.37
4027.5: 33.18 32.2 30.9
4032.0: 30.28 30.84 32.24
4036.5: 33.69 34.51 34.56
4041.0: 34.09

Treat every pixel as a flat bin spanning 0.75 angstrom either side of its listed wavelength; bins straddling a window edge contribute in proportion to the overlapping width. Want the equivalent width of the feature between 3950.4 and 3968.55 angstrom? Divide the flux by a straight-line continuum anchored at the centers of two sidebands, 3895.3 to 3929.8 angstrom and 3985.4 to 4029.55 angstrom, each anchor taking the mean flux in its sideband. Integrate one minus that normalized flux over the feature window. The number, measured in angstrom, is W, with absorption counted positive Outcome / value 4.0 angstrom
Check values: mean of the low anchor 26.8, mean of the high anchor 32.1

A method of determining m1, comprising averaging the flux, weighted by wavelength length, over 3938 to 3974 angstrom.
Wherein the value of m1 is 21.9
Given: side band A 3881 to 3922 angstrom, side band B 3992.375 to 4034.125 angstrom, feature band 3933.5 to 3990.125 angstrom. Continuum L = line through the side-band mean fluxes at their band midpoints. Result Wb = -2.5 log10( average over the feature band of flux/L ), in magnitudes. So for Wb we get 0.29 mag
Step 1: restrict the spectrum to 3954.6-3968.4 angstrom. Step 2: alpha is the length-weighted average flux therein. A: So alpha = 21.6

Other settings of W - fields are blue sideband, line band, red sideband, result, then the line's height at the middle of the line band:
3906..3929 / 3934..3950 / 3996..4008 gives 4.2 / 28.1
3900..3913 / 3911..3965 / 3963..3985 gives 3.7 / 24.8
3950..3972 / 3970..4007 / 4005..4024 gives -2.4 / 26.8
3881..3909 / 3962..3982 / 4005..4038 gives 7.3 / 29.8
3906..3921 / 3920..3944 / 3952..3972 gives 7.4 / 25.6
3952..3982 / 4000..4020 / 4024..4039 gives -2.2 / 28.9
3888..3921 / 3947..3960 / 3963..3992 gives -1.9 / 24.4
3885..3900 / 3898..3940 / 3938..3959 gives 3.7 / 25.2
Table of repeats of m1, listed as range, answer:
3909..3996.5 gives 23.7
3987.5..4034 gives 32.1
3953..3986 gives 22.7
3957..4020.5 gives 27.4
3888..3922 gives 27.3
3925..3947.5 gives 17.4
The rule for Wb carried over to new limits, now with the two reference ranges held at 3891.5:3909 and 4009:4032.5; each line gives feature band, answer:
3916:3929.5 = 0.18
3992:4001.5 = -0.03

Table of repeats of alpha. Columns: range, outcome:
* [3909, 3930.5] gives 25.4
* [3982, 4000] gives 31.4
